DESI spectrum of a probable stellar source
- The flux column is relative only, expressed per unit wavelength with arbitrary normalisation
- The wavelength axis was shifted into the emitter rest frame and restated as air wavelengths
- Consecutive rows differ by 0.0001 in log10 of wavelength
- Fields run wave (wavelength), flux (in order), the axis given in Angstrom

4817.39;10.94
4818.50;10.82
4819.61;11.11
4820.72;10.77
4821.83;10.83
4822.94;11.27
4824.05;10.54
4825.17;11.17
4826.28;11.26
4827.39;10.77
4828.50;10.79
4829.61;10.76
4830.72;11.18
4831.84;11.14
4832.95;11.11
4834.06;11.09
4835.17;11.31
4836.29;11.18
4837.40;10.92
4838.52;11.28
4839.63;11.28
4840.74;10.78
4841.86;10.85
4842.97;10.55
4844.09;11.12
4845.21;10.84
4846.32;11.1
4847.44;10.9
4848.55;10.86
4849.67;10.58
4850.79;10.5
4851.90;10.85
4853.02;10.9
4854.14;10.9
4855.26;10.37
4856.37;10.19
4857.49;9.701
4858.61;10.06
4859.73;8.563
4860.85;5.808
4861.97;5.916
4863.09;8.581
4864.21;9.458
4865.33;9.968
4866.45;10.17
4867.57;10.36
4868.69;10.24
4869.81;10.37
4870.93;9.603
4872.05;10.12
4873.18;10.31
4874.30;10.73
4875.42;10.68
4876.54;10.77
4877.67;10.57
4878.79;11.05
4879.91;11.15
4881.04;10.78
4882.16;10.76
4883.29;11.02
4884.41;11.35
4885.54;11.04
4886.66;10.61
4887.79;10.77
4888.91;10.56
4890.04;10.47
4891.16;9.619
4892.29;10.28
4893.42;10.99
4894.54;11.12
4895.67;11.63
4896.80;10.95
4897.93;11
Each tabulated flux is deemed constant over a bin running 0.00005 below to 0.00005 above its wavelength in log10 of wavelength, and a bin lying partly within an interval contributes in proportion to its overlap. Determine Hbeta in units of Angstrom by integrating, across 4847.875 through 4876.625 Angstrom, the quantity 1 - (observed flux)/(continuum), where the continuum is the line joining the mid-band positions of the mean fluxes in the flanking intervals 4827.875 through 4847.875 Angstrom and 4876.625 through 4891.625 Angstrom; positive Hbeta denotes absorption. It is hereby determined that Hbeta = 2.7 Angstrom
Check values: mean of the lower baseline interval 11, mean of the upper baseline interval 10.8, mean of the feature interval 9.86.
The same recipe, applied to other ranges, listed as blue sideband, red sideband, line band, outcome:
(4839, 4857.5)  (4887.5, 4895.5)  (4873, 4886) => -0.3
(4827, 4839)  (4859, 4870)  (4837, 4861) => -1.2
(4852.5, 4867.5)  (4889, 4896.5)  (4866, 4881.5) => -1.0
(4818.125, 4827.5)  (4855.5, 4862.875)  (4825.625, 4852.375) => -3.1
